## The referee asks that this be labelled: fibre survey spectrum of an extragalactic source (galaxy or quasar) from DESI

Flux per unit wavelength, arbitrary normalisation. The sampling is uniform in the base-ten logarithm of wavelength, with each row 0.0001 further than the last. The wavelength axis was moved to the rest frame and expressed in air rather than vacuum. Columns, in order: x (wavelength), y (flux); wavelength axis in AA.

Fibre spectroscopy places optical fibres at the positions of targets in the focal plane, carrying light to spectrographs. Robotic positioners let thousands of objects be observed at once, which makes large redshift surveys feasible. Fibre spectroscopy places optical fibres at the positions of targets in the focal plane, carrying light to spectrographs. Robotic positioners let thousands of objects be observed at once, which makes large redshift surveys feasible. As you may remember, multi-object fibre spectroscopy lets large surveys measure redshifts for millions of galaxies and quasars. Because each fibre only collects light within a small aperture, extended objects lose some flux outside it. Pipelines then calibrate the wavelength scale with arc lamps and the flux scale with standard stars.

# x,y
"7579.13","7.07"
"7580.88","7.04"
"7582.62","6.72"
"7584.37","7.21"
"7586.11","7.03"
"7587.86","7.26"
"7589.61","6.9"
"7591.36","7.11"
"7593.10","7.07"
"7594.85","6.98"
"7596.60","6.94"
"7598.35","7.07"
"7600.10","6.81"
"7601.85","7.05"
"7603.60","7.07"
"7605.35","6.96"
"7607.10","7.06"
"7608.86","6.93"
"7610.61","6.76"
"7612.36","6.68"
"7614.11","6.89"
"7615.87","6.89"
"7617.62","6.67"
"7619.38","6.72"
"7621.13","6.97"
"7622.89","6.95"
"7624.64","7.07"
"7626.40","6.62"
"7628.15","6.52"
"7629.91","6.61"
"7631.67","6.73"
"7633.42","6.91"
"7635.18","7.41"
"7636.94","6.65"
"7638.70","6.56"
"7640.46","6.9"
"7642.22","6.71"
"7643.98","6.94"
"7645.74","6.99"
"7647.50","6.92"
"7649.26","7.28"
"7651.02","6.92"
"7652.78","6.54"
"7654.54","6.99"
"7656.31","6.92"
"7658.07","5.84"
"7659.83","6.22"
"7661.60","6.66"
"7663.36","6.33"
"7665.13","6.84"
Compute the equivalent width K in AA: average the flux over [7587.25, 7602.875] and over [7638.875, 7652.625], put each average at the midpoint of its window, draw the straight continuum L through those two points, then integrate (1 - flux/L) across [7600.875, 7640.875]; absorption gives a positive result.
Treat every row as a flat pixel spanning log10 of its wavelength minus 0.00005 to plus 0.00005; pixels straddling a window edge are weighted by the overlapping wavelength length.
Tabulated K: 0.7 AA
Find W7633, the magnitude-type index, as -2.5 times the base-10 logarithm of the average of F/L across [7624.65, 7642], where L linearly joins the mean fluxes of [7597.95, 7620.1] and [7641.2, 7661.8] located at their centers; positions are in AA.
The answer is 0.00 mag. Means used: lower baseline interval 6.88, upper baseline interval 6.75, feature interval 6.78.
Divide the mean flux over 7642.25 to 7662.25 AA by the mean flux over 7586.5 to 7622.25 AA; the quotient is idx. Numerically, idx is 0.97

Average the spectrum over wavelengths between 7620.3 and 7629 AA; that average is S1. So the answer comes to 6.83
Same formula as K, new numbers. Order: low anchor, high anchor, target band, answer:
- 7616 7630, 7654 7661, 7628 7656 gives -1.06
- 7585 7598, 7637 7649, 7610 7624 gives 0.25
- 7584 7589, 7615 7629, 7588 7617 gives 0.17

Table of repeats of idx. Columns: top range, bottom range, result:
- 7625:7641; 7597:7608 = 0.97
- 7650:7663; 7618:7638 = 0.96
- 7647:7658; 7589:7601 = 0.98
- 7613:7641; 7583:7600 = 0.97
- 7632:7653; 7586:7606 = 0.98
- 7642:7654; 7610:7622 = 1.02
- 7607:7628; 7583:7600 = 0.97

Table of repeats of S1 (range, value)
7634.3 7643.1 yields 6.84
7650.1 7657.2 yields 6.84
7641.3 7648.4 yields 6.89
